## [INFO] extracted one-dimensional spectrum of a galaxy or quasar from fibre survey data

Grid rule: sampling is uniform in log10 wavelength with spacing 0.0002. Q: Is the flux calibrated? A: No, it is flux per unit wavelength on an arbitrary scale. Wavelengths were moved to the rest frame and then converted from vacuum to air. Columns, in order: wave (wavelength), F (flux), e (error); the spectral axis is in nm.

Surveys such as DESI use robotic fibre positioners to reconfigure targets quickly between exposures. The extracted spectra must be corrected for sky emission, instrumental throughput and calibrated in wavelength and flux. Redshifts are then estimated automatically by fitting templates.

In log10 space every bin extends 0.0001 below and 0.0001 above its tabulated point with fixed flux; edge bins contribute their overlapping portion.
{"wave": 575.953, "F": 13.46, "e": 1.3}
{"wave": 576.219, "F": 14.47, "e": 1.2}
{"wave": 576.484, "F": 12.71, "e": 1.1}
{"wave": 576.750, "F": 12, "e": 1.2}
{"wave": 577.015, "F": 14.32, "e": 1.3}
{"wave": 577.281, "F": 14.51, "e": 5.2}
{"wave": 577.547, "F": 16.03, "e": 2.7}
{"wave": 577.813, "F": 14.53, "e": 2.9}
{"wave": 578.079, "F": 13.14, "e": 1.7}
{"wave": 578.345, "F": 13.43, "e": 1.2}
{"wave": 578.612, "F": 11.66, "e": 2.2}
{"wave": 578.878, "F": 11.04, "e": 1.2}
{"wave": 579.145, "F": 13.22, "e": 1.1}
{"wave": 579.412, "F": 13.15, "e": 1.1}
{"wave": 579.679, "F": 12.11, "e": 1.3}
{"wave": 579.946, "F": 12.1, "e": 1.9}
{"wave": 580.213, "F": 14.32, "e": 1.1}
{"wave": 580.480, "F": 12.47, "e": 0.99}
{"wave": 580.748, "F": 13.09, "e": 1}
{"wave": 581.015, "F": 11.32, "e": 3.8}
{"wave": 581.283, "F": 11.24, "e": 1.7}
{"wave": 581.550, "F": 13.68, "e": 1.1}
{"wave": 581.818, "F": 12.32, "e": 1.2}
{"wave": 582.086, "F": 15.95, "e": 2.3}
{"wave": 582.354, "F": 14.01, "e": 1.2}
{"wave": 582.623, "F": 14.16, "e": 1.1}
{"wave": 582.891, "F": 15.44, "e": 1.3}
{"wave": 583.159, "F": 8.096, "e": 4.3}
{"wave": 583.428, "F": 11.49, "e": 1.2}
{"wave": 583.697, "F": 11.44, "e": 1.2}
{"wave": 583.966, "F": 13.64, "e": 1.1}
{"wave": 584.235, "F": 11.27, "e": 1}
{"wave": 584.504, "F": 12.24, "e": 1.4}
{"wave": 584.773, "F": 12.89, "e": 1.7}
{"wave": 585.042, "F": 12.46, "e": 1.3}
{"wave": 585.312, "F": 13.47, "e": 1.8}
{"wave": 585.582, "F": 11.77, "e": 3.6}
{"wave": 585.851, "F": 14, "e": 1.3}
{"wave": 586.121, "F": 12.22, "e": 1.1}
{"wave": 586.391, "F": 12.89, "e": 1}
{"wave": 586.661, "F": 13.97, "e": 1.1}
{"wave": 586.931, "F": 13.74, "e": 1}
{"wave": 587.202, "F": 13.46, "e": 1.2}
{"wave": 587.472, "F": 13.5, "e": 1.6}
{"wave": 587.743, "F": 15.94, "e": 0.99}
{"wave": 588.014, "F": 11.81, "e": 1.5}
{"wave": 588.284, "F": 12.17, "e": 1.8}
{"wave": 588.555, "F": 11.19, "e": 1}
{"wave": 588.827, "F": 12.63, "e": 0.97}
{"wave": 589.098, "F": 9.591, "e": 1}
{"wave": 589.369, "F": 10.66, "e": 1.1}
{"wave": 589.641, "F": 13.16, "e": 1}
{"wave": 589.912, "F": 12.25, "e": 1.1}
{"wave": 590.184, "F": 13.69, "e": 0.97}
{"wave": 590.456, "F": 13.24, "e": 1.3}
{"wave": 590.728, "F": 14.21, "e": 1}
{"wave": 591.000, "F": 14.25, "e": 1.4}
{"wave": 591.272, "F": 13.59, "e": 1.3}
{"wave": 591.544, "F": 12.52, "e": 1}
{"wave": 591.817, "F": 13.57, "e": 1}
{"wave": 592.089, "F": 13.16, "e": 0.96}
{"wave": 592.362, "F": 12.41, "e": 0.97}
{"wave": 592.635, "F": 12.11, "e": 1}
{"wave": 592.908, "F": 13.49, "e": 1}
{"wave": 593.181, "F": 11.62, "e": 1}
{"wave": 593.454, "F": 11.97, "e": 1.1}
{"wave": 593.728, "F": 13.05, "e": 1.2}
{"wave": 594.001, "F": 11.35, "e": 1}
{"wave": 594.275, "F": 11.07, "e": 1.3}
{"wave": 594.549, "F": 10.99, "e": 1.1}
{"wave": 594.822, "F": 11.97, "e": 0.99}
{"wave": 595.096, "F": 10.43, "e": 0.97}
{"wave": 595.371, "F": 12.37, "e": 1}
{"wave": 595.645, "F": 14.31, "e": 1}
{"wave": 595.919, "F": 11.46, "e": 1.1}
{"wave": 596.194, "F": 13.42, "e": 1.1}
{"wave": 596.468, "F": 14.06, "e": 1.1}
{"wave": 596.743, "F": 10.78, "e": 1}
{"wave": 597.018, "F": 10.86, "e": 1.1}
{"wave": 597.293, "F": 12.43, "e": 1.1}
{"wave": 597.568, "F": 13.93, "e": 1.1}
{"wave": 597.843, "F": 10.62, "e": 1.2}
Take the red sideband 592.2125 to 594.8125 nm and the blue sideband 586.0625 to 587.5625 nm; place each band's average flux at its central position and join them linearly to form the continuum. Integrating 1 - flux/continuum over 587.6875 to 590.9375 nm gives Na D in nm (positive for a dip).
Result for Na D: 0.09 nm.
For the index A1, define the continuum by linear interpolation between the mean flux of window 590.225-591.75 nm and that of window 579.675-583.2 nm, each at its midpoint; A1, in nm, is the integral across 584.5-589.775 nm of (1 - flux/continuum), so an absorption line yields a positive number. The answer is 0.26 nm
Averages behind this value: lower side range 13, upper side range 13.6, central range 12.7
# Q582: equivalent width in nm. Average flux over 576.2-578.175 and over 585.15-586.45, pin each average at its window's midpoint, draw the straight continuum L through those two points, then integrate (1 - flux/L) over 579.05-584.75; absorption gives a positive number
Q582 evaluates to 0.28 nm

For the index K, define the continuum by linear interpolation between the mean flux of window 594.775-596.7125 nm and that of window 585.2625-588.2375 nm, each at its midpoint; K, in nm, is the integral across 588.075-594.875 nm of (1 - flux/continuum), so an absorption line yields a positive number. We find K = 0.26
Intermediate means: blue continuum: 13.3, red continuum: 12.5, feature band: 12.4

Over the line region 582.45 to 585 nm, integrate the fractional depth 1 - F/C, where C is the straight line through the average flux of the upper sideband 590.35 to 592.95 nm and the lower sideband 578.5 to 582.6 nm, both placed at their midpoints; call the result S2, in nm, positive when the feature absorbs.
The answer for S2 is 0.12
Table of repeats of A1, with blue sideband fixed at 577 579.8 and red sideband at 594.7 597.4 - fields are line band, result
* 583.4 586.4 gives 0.10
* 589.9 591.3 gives -0.12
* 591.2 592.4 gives -0.06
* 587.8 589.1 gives 0.08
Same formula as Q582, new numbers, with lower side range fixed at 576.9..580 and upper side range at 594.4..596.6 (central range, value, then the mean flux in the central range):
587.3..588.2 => -0.061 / 13.7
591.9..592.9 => -0.016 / 12.7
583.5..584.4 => 0.063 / 12.1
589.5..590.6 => -0.036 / 13.1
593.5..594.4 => 0.044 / 11.8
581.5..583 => -0.136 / 14.3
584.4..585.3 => 0.019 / 12.7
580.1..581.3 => 0.054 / 12.6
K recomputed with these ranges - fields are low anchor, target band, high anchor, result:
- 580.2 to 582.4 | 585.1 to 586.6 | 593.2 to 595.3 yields -0.04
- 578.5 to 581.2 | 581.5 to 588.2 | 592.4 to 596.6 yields -0.35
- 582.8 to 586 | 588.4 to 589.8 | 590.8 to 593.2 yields 0.14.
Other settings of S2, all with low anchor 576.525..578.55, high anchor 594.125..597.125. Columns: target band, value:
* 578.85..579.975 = 0.098 nm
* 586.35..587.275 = -0.049 nm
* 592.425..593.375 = -0.009 nm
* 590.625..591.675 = -0.100 nm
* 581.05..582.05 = 0.058 nm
